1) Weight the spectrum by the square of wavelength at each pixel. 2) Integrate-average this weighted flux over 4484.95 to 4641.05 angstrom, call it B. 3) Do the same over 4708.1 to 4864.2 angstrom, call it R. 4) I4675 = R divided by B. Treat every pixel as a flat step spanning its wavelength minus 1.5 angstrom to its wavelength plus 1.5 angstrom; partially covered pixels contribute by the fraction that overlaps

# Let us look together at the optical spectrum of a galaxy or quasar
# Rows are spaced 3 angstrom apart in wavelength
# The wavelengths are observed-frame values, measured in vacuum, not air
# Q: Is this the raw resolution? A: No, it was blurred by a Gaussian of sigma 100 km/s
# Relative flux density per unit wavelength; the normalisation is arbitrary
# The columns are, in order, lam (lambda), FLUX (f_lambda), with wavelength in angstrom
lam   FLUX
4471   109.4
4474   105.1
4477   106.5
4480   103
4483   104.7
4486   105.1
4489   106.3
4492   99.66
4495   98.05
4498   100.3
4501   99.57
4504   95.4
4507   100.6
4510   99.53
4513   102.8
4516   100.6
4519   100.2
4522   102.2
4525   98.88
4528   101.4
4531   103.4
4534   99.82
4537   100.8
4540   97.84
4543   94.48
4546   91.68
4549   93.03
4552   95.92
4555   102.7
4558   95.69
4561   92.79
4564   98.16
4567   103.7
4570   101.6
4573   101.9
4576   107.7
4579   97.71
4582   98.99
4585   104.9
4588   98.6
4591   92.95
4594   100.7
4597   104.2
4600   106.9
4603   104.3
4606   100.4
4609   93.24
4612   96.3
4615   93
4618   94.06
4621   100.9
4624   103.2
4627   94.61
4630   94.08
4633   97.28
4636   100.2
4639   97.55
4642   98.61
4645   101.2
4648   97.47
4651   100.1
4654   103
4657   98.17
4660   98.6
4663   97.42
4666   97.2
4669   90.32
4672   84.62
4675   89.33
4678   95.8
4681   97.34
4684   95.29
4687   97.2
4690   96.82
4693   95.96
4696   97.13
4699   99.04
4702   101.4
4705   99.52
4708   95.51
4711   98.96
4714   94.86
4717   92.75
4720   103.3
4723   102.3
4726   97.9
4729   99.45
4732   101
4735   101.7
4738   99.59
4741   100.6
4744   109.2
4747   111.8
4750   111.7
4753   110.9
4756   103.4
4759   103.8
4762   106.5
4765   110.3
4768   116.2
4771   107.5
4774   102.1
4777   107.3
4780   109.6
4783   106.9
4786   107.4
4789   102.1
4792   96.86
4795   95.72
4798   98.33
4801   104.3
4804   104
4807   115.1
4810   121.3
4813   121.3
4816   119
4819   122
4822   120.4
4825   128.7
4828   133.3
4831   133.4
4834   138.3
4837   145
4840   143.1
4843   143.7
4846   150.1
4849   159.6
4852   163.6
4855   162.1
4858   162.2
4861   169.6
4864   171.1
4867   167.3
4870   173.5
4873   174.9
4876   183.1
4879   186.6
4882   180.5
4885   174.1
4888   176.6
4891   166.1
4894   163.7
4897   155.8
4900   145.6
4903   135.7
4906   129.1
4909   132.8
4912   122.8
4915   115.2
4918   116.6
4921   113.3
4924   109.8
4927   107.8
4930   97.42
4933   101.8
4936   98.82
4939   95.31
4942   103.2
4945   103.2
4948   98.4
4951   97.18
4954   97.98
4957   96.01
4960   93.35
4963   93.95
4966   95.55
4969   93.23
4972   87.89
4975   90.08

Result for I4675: 1.3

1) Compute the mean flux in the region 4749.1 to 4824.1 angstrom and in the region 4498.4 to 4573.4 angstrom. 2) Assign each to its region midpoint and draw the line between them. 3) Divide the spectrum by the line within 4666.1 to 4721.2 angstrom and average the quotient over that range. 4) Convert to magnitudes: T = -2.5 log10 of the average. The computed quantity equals 0.10 mag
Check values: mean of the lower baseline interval 99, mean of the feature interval 95.8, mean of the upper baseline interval 109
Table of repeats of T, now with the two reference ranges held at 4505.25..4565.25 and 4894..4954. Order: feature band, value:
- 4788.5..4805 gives 0.10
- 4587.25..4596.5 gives 0.03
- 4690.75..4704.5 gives 0.08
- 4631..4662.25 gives 0.05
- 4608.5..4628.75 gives 0.06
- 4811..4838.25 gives -0.16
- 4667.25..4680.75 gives 0.15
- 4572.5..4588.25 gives -0.01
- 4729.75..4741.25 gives 0.07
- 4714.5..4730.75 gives 0.08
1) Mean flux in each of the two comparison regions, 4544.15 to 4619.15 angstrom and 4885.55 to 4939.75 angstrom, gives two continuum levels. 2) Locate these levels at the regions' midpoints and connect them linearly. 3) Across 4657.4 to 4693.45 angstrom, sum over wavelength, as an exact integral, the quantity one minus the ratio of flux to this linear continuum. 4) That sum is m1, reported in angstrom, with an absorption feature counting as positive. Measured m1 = 4.2 angstrom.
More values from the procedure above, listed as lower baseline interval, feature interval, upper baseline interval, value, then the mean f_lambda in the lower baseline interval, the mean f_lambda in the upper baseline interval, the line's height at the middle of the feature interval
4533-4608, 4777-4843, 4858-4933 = 8.6 angstrom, 99.5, 148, 135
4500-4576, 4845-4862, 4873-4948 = -4.3 angstrom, 99.2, 134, 129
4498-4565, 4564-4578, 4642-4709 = -0.7 angstrom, 98.6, 96.8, 98.1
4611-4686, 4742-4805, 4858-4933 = 8.5 angstrom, 96.6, 148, 123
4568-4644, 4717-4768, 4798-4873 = 7.9 angstrom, 99.4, 140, 124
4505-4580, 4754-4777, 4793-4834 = 1.4 angstrom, 99.4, 117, 114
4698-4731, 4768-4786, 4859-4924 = 1.6 angstrom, 98.7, 154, 118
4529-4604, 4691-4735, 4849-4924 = 9.3 angstrom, 99.6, 155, 125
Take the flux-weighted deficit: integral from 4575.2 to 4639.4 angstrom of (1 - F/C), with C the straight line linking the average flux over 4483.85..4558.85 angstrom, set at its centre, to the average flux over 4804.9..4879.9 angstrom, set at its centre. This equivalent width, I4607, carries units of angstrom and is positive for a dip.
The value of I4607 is 7.5 angstrom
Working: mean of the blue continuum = 99.5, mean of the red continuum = 148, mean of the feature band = 99.1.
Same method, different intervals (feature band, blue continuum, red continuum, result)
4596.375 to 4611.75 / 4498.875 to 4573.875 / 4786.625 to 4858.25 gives 0.66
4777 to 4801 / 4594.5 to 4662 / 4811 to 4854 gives 4.88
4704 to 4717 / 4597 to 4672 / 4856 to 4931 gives 1.91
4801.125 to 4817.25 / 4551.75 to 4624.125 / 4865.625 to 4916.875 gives 3.05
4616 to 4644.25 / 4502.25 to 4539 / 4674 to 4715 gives 0.09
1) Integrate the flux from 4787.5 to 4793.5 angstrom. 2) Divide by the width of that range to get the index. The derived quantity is 99.5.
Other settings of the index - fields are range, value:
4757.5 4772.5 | 109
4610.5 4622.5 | 96.1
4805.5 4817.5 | 119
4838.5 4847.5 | 146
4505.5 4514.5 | 101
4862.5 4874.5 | 172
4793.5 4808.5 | 103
